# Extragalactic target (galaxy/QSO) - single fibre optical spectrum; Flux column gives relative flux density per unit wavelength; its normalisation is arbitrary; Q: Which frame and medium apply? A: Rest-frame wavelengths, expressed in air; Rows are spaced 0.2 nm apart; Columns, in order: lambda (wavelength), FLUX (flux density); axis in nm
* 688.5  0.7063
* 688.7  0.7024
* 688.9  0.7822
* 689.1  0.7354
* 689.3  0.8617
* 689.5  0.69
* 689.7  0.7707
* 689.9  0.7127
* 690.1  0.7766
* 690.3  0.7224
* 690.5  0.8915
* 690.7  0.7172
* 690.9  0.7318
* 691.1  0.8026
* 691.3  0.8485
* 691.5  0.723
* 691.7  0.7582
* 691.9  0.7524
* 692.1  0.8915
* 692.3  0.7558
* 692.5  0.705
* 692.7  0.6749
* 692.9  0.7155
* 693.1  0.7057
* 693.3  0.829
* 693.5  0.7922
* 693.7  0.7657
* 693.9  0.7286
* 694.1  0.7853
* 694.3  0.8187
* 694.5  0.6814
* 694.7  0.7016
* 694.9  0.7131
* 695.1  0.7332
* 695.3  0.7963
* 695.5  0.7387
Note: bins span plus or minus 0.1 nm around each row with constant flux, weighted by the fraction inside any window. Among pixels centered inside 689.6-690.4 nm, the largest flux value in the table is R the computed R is 0.7766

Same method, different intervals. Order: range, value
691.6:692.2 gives 0.8915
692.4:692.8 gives 0.705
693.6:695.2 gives 0.8187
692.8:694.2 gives 0.829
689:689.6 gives 0.8617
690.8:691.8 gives 0.8485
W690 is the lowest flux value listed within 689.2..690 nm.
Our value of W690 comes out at 0.69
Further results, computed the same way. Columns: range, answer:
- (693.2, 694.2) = 0.7286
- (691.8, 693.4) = 0.6749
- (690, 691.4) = 0.7172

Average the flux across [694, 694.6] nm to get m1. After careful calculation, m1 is 0.762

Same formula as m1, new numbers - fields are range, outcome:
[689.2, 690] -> 0.759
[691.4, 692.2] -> 0.781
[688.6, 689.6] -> 0.754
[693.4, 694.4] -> 0.778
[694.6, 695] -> 0.707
